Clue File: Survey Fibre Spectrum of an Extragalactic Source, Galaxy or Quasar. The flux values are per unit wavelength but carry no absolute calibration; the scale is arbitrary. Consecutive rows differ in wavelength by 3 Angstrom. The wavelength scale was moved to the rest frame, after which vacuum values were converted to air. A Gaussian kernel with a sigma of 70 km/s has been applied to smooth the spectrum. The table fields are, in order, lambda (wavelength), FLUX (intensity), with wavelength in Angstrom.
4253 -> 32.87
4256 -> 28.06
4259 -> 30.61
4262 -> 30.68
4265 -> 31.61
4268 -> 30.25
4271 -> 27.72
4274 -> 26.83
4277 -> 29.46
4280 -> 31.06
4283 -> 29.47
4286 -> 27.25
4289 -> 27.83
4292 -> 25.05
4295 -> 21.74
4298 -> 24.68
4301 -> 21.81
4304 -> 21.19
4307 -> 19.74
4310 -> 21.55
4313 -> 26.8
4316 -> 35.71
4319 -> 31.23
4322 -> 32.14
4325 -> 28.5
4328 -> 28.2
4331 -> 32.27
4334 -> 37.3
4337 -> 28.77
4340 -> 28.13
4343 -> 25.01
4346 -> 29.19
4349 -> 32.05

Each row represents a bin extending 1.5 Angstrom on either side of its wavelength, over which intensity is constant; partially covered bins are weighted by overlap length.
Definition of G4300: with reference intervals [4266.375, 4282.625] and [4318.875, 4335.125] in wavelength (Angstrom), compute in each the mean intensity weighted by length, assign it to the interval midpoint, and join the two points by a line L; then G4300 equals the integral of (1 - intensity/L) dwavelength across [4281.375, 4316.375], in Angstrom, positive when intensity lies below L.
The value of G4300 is 6.1 Angstrom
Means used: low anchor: 29.1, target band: 24.9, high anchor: 31.5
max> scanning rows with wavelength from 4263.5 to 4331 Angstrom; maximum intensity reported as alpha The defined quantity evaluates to 35.71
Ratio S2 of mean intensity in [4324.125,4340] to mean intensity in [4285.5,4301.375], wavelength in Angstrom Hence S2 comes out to 1.24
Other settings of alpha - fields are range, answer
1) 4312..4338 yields 37.3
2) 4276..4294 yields 31.06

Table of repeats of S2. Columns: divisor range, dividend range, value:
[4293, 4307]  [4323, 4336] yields 1.42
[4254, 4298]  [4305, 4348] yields 1.02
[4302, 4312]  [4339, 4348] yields 1.31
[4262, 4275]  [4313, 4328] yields 1.06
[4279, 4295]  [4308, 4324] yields 1.06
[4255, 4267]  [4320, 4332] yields 1.00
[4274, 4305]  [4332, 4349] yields 1.15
